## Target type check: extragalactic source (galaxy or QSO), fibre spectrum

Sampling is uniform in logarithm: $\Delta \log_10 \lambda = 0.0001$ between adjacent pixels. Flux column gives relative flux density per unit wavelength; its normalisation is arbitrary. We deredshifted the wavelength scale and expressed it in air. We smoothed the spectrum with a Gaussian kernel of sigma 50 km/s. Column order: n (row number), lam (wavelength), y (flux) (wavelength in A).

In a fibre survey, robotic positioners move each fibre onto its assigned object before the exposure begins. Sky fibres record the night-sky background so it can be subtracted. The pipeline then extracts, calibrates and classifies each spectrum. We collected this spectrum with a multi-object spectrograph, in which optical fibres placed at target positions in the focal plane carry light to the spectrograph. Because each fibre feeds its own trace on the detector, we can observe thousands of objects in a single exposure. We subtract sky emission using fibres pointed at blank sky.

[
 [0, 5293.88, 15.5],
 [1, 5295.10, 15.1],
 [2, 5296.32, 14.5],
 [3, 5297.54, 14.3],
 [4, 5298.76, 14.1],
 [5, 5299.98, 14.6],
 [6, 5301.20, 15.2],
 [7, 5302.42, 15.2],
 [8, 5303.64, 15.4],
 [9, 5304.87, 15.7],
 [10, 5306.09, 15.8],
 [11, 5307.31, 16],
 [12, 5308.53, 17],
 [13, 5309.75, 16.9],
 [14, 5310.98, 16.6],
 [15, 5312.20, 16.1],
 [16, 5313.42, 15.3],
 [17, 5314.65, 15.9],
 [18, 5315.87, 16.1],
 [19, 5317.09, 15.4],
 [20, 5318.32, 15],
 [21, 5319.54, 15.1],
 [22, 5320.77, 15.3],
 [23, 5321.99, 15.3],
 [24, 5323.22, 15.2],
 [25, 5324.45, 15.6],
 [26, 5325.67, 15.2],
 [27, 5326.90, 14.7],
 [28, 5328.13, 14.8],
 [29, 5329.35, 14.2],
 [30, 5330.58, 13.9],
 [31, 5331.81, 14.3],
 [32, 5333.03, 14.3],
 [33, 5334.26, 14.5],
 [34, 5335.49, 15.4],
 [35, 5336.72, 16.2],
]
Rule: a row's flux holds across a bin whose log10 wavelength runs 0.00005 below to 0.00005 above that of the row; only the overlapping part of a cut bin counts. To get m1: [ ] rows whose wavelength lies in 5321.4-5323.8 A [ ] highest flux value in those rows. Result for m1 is 15.3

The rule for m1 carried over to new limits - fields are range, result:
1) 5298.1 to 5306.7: 15.8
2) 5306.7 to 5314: 17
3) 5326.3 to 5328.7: 14.8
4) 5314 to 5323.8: 16.1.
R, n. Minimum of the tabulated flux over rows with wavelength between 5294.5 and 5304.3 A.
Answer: 14.1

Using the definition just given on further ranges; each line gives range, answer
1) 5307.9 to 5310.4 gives 16.9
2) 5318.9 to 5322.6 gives 15.1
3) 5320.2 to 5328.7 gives 14.7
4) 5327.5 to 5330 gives 14.2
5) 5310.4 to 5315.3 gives 15.3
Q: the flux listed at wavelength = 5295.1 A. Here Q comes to 15.1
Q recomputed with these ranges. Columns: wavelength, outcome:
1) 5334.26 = 14.5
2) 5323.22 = 15.2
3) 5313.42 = 15.3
